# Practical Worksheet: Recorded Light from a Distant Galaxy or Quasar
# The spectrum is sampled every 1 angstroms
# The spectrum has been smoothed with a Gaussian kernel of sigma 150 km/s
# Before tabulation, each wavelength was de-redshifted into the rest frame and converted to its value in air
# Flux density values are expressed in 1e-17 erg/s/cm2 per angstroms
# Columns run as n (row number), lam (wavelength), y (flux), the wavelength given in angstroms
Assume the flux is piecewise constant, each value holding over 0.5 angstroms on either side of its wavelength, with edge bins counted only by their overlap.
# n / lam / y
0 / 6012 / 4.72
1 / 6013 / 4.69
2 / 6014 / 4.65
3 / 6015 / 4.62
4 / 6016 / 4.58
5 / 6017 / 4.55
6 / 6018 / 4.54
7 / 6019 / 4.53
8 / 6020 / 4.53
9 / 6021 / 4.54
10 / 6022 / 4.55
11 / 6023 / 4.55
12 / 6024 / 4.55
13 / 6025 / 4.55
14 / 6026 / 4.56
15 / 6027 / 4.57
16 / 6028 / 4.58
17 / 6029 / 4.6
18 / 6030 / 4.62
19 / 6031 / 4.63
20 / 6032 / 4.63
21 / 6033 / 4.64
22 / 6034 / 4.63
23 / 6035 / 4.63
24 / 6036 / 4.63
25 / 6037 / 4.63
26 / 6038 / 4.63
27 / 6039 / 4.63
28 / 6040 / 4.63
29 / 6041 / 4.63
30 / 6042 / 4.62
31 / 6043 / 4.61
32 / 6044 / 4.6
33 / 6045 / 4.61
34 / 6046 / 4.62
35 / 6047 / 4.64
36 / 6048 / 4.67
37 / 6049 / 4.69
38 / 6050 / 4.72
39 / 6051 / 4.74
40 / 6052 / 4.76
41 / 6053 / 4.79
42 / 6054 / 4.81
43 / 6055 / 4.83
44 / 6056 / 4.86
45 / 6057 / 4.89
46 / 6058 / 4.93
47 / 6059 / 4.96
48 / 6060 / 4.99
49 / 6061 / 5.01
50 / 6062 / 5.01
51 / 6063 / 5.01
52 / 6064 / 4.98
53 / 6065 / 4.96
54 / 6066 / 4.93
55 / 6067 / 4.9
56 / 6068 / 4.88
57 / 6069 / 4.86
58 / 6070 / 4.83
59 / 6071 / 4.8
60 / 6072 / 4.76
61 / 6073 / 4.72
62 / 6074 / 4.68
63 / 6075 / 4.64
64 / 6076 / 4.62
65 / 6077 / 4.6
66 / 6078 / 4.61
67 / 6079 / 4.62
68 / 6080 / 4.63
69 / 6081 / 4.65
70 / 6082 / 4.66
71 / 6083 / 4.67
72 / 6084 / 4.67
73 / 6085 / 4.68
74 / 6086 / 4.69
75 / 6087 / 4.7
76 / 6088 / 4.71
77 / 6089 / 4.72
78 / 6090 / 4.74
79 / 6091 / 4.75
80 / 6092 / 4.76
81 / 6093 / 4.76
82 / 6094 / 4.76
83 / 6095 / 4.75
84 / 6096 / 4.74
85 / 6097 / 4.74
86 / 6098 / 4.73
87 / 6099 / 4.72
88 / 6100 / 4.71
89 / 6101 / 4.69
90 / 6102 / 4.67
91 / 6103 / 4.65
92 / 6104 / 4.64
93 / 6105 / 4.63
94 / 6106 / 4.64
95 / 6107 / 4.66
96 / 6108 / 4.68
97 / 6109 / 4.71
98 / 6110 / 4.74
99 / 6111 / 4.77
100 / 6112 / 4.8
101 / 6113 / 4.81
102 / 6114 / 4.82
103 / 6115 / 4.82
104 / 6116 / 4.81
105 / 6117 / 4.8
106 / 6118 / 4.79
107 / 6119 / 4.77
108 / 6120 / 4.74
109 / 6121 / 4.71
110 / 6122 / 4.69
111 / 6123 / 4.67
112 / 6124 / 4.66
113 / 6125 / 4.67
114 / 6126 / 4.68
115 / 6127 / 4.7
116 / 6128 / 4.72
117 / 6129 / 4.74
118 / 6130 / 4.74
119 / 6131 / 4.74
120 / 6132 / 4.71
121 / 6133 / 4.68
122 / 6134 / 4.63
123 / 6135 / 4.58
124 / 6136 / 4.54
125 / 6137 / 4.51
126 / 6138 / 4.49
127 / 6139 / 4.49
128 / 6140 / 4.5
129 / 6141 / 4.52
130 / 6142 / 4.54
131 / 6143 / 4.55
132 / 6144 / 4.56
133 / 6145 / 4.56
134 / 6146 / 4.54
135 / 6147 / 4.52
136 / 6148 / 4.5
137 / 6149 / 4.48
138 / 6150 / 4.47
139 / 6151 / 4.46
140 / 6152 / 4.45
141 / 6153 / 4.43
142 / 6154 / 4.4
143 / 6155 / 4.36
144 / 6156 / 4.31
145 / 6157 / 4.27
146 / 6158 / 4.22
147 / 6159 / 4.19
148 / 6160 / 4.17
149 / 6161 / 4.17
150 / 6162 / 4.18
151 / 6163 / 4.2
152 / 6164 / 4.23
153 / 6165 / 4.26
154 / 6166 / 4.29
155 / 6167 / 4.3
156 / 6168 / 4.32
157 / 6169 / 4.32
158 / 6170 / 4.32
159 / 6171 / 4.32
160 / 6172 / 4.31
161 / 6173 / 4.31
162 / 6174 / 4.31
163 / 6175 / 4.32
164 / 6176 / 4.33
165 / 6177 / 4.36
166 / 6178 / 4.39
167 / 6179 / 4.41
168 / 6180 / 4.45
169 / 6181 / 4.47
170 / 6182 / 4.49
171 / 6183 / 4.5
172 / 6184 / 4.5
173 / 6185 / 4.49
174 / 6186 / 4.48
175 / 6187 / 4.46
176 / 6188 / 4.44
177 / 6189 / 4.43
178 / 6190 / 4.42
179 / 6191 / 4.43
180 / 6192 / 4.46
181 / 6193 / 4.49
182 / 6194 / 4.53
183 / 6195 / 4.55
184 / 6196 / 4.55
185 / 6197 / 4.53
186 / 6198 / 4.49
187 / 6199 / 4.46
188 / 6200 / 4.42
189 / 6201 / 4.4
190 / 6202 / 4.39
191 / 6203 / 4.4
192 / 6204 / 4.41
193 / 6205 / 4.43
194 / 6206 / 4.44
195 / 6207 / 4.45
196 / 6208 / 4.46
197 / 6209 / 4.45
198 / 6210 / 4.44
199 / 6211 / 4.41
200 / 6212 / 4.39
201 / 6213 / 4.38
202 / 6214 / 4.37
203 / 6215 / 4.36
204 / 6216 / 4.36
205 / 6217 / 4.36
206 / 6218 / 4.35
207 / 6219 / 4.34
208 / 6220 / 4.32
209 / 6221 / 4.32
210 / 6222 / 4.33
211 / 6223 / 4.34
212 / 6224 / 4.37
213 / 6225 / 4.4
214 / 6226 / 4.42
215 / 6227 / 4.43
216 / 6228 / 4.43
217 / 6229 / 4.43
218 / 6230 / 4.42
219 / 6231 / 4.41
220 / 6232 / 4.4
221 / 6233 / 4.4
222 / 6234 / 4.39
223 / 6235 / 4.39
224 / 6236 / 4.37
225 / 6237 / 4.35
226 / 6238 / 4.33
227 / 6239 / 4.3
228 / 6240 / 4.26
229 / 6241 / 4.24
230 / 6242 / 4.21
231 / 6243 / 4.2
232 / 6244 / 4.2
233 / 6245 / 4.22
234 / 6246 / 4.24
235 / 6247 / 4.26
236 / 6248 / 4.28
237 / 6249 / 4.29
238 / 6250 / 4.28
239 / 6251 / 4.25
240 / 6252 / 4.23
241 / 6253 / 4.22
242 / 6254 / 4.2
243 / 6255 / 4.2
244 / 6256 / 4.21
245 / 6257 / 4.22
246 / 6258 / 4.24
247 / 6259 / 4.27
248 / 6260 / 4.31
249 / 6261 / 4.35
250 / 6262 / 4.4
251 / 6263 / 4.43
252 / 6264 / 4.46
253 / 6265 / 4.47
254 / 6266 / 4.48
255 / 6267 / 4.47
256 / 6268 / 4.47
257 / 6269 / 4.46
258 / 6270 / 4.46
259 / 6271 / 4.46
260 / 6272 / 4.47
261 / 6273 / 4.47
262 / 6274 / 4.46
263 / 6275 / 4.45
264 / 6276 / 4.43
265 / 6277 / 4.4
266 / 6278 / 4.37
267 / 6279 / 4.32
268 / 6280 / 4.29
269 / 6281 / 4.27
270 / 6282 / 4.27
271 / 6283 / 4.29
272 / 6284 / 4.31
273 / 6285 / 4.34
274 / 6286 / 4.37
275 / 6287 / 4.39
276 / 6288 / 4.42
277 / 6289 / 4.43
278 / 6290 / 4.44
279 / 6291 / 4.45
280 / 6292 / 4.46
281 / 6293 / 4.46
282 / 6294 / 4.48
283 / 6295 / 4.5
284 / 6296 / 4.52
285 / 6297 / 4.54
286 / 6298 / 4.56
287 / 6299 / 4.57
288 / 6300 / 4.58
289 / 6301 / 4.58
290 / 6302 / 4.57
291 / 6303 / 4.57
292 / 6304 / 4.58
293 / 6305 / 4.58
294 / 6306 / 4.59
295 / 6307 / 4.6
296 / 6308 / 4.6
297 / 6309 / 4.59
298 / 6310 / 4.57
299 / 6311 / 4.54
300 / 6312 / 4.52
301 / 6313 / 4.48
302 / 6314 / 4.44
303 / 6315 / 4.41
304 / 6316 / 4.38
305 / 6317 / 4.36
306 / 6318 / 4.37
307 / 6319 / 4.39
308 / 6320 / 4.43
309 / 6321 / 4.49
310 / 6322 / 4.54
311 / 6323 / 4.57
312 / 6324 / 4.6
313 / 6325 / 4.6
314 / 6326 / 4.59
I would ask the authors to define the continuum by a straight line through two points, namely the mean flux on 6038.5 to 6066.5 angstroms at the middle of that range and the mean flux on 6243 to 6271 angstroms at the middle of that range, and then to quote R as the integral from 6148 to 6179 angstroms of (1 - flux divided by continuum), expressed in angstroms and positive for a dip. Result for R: 1.5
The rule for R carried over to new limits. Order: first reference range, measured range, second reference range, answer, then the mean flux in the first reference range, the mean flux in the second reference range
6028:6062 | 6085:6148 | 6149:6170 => -3.1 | 4.71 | 4.3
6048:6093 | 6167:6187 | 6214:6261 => 0.4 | 4.78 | 4.31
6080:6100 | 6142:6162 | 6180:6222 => 0.7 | 4.71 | 4.43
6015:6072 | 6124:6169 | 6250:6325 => 1.2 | 4.71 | 4.43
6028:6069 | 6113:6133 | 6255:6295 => -0.4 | 4.75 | 4.39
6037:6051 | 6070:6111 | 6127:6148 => -0.7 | 4.64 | 4.59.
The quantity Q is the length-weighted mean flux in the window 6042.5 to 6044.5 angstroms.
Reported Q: 4.61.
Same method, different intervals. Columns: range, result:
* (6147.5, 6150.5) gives 4.48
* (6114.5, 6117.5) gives 4.81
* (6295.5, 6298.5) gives 4.54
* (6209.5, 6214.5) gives 4.4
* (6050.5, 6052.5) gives 4.75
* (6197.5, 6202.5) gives 4.43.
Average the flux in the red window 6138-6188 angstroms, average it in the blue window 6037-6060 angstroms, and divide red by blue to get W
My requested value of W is 0.9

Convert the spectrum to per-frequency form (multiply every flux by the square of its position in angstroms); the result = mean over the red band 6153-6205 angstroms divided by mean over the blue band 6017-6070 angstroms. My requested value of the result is 1.0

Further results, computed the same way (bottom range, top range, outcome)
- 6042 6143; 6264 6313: 1.01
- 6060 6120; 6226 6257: 0.95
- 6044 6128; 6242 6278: 0.97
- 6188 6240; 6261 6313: 1.04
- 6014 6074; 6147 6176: 0.95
